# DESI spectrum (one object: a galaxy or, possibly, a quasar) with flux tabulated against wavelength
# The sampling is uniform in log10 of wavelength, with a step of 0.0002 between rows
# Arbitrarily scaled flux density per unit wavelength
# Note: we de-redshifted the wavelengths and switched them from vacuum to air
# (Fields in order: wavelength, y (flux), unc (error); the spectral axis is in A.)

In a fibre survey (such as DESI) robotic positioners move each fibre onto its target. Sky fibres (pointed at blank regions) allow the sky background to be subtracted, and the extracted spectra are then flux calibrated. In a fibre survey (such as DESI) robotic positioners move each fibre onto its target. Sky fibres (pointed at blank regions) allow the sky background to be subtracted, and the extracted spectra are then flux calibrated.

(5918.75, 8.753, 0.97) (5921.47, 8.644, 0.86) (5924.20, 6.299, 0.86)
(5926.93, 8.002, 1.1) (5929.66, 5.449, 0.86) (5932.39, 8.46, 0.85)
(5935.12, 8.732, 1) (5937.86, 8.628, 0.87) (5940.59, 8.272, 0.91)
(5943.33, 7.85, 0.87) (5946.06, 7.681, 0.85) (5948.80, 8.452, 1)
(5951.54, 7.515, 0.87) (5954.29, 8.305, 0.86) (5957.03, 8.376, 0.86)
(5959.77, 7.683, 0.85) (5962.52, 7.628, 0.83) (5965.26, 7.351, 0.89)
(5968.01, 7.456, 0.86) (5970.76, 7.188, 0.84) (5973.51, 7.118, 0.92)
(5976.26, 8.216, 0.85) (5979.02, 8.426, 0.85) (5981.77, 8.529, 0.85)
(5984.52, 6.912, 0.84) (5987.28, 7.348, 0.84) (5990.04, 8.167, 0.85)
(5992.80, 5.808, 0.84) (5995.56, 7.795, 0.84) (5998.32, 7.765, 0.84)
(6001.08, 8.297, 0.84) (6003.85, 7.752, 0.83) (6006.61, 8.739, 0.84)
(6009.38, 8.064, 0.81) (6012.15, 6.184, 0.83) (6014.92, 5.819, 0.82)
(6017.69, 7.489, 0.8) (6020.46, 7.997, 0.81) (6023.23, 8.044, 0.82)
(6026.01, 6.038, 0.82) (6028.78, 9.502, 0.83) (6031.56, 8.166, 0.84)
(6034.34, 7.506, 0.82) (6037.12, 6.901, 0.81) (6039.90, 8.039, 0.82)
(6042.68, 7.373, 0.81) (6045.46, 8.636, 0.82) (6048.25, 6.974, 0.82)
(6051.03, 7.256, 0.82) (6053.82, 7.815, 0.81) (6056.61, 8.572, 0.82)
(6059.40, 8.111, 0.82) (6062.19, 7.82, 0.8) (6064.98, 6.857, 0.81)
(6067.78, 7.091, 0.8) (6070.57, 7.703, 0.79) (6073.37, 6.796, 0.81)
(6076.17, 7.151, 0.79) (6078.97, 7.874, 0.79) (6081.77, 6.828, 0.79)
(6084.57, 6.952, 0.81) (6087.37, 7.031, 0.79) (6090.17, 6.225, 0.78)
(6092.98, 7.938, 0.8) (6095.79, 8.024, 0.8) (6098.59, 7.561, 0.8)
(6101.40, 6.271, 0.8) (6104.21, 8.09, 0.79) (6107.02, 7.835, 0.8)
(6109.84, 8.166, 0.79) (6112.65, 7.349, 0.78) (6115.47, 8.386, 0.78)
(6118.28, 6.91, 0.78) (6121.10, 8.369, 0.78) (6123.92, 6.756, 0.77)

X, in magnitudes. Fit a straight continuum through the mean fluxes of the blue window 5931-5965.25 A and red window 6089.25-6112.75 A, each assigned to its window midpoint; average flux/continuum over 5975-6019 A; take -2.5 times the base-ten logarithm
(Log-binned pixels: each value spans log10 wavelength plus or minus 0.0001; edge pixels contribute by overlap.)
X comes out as 0.05 mag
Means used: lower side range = 8.1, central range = 7.58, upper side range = 7.53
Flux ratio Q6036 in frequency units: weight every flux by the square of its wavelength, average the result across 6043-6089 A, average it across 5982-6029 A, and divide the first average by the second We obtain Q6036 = 1.0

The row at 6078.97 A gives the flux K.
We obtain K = 7.874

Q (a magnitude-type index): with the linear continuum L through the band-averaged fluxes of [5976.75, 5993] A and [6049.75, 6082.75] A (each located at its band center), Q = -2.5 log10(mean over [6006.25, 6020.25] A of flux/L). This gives 0.061 mag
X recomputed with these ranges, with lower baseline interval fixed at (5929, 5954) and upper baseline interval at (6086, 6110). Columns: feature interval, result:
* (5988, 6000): 0.06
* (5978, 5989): 0.00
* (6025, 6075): 0.00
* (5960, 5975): 0.07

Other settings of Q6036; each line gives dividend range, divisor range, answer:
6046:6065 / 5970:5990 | 1.03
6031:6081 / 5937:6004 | 1.00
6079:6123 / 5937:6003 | 1.00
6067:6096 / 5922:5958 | 0.96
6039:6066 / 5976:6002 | 1.03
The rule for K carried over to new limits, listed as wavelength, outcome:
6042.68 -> 7.373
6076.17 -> 7.151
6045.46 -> 8.636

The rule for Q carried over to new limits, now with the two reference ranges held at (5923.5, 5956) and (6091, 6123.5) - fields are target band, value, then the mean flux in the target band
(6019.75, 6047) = -0.01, 7.81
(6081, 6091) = 0.13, 6.79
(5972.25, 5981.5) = -0.03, 8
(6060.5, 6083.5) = 0.06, 7.27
